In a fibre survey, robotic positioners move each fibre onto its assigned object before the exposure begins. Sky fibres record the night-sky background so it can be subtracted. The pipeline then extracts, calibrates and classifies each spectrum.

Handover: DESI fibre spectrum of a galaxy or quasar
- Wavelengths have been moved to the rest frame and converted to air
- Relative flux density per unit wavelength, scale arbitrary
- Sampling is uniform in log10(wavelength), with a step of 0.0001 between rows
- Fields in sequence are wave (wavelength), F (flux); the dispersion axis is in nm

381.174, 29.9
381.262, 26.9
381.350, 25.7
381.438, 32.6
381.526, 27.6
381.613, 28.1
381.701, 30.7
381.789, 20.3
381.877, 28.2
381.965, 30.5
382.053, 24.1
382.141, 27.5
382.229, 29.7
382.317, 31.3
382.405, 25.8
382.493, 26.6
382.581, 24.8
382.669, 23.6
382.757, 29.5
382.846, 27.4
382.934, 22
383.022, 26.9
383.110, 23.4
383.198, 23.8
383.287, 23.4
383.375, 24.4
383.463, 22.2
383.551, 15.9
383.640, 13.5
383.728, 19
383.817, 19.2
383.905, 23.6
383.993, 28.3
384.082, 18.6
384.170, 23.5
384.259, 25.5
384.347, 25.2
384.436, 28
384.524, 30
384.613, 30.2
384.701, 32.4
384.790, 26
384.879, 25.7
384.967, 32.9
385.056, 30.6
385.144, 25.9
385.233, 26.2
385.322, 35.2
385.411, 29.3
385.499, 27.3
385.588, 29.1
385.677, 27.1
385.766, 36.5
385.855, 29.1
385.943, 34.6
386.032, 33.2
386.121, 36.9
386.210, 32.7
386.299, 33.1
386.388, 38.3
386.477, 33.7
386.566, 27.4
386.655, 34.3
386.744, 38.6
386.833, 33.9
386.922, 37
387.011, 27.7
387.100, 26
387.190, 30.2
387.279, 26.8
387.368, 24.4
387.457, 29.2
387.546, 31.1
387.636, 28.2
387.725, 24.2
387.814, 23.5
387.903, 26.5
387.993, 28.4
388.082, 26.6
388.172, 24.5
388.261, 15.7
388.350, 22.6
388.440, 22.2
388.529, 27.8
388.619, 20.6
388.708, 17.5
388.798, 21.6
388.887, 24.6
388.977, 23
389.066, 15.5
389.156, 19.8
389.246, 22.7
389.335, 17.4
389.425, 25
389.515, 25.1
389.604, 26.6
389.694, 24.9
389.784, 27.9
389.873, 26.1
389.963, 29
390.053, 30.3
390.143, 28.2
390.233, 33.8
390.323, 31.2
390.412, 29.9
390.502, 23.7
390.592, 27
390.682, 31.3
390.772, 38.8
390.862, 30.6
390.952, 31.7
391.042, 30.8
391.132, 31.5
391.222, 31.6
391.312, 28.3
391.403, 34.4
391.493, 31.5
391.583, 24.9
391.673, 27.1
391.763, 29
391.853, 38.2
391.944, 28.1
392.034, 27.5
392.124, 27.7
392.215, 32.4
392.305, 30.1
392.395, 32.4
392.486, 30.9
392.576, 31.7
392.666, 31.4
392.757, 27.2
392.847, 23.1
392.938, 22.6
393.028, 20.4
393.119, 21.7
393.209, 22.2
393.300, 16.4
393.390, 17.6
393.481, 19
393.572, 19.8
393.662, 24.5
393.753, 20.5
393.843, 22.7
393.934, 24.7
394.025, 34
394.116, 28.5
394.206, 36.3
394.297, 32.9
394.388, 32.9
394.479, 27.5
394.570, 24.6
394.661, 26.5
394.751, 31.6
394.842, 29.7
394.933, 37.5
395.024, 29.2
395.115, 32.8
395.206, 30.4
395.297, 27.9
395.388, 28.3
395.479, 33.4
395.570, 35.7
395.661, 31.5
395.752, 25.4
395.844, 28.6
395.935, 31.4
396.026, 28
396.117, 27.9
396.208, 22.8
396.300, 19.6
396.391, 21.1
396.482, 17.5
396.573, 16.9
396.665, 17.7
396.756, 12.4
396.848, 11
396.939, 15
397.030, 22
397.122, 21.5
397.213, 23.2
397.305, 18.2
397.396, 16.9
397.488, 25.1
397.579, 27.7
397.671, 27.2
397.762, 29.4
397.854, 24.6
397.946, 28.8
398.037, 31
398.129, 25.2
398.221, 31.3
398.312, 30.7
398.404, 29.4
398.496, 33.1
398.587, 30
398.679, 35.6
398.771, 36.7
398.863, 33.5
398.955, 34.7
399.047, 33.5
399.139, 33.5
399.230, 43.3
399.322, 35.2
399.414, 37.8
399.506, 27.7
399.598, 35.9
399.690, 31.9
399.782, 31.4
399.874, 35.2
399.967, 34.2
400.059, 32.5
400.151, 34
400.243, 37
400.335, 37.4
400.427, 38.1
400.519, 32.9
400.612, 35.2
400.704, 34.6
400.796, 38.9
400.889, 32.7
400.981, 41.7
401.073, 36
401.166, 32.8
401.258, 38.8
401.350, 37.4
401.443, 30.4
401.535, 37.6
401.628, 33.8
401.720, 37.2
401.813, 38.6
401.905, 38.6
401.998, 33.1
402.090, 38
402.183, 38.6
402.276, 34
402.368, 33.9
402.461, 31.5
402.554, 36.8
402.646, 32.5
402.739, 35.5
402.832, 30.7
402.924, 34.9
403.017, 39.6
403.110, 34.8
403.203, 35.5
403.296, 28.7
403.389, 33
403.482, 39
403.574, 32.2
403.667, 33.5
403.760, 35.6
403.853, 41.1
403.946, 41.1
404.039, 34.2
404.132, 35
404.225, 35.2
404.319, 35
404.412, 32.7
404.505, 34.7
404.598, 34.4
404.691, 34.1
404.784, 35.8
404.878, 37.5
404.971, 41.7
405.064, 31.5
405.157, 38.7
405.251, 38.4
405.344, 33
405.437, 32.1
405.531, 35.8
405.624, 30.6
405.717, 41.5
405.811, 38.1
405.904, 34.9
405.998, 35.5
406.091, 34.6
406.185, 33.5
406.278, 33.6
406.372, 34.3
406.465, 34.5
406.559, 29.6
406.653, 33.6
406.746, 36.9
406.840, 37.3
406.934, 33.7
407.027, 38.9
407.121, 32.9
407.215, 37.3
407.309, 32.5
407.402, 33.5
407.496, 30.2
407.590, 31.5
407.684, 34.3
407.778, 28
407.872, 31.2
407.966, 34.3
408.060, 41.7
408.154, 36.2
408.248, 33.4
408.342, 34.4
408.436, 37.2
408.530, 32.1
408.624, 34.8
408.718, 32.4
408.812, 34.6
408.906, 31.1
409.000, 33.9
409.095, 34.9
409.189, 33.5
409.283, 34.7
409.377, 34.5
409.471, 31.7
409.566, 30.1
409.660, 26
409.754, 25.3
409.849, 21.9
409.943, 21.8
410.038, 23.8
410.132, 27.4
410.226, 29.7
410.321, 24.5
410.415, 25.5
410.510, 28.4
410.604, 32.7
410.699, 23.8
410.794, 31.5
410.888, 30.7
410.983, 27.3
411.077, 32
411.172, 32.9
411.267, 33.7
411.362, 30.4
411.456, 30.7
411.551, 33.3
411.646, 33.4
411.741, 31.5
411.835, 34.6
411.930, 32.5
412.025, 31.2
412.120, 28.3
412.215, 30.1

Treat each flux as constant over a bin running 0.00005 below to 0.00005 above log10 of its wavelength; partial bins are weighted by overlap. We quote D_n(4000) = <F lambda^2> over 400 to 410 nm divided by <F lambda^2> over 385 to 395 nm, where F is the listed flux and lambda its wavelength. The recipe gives 1.3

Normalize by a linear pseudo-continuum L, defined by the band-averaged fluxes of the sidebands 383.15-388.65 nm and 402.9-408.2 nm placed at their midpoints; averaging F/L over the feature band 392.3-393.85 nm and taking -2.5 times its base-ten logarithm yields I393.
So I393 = 0.250 mag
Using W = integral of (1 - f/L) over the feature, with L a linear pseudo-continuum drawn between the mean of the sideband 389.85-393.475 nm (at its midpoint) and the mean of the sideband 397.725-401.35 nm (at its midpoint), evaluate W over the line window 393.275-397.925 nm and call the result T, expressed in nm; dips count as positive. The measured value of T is 0.86 nm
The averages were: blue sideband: 28.5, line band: 25.3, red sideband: 33.8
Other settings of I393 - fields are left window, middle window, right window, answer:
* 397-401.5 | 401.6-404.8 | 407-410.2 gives -0.103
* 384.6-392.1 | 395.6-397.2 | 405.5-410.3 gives 0.348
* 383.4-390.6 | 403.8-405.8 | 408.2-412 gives -0.201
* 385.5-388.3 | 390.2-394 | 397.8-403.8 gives 0.144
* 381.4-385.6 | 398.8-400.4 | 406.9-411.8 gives -0.177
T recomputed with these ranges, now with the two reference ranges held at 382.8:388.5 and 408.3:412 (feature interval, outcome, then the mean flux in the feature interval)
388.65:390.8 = 0.18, 25.7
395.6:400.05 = 0.22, 27.6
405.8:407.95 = -0.26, 33.9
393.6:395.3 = -0.03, 29.1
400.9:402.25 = -0.32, 36.5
